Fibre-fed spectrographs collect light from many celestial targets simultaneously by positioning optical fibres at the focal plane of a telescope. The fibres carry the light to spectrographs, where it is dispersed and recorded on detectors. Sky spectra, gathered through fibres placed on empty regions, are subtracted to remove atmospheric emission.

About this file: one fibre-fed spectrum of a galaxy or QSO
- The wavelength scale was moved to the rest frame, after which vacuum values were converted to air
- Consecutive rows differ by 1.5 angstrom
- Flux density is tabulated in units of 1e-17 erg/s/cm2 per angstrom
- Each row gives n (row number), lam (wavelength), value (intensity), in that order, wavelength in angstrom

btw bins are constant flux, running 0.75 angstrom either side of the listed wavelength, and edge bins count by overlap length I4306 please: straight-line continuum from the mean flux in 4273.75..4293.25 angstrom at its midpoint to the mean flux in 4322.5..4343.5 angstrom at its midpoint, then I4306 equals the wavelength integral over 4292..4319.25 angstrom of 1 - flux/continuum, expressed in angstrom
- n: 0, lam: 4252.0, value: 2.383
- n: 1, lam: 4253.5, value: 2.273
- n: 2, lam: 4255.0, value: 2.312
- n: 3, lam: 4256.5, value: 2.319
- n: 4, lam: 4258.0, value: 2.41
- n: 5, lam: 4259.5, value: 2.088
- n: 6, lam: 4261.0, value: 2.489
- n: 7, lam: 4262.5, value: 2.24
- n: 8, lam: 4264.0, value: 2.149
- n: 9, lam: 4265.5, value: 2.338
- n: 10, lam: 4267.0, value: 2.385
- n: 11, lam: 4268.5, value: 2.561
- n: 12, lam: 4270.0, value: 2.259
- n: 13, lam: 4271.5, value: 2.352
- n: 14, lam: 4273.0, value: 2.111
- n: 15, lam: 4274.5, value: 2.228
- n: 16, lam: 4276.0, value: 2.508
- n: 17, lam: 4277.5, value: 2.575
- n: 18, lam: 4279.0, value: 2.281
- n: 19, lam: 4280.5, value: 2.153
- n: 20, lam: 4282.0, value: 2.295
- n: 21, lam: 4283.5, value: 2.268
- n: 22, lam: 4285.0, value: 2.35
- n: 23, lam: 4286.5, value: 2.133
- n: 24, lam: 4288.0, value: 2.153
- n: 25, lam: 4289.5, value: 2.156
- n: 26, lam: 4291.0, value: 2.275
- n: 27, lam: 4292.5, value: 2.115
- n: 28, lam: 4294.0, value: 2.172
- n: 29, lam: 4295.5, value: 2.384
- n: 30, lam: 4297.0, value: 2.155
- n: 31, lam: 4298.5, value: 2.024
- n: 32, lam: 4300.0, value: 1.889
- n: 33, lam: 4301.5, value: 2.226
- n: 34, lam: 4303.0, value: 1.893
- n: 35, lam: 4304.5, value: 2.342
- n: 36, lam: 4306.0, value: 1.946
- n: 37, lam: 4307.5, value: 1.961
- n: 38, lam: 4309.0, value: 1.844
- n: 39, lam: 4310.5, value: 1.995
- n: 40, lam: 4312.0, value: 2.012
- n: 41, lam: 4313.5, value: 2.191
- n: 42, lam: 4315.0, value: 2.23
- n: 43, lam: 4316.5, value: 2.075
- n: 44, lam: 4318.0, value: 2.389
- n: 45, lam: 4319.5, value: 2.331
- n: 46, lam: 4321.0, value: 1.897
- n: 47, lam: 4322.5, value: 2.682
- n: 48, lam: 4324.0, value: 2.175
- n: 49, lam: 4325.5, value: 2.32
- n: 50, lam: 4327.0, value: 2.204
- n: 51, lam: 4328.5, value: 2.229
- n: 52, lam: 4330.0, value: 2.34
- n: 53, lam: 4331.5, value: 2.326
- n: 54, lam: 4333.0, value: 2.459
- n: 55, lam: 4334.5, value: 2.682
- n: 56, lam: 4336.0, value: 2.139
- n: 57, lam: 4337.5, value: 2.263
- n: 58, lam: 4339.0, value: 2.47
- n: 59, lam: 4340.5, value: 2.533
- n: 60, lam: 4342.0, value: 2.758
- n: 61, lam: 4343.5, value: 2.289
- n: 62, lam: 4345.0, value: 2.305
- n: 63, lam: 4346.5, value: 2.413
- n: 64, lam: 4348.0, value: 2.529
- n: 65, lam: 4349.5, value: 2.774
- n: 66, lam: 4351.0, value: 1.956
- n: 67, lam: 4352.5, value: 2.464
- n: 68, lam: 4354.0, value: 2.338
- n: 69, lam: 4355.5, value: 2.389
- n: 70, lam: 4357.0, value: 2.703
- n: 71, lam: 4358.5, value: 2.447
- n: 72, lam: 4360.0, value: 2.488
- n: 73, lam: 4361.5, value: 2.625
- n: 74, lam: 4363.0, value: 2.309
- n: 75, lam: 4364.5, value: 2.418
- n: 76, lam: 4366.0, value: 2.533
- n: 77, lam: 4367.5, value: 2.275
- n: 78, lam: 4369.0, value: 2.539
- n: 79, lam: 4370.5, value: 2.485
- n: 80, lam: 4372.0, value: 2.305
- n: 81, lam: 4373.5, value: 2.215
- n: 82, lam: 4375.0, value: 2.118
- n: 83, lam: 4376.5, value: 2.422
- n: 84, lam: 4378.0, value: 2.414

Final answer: 2.5 angstrom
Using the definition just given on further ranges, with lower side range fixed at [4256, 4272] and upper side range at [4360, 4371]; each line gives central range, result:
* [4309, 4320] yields 1.12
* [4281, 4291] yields 0.54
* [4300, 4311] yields 1.66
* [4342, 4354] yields 0.12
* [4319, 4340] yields 0.74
